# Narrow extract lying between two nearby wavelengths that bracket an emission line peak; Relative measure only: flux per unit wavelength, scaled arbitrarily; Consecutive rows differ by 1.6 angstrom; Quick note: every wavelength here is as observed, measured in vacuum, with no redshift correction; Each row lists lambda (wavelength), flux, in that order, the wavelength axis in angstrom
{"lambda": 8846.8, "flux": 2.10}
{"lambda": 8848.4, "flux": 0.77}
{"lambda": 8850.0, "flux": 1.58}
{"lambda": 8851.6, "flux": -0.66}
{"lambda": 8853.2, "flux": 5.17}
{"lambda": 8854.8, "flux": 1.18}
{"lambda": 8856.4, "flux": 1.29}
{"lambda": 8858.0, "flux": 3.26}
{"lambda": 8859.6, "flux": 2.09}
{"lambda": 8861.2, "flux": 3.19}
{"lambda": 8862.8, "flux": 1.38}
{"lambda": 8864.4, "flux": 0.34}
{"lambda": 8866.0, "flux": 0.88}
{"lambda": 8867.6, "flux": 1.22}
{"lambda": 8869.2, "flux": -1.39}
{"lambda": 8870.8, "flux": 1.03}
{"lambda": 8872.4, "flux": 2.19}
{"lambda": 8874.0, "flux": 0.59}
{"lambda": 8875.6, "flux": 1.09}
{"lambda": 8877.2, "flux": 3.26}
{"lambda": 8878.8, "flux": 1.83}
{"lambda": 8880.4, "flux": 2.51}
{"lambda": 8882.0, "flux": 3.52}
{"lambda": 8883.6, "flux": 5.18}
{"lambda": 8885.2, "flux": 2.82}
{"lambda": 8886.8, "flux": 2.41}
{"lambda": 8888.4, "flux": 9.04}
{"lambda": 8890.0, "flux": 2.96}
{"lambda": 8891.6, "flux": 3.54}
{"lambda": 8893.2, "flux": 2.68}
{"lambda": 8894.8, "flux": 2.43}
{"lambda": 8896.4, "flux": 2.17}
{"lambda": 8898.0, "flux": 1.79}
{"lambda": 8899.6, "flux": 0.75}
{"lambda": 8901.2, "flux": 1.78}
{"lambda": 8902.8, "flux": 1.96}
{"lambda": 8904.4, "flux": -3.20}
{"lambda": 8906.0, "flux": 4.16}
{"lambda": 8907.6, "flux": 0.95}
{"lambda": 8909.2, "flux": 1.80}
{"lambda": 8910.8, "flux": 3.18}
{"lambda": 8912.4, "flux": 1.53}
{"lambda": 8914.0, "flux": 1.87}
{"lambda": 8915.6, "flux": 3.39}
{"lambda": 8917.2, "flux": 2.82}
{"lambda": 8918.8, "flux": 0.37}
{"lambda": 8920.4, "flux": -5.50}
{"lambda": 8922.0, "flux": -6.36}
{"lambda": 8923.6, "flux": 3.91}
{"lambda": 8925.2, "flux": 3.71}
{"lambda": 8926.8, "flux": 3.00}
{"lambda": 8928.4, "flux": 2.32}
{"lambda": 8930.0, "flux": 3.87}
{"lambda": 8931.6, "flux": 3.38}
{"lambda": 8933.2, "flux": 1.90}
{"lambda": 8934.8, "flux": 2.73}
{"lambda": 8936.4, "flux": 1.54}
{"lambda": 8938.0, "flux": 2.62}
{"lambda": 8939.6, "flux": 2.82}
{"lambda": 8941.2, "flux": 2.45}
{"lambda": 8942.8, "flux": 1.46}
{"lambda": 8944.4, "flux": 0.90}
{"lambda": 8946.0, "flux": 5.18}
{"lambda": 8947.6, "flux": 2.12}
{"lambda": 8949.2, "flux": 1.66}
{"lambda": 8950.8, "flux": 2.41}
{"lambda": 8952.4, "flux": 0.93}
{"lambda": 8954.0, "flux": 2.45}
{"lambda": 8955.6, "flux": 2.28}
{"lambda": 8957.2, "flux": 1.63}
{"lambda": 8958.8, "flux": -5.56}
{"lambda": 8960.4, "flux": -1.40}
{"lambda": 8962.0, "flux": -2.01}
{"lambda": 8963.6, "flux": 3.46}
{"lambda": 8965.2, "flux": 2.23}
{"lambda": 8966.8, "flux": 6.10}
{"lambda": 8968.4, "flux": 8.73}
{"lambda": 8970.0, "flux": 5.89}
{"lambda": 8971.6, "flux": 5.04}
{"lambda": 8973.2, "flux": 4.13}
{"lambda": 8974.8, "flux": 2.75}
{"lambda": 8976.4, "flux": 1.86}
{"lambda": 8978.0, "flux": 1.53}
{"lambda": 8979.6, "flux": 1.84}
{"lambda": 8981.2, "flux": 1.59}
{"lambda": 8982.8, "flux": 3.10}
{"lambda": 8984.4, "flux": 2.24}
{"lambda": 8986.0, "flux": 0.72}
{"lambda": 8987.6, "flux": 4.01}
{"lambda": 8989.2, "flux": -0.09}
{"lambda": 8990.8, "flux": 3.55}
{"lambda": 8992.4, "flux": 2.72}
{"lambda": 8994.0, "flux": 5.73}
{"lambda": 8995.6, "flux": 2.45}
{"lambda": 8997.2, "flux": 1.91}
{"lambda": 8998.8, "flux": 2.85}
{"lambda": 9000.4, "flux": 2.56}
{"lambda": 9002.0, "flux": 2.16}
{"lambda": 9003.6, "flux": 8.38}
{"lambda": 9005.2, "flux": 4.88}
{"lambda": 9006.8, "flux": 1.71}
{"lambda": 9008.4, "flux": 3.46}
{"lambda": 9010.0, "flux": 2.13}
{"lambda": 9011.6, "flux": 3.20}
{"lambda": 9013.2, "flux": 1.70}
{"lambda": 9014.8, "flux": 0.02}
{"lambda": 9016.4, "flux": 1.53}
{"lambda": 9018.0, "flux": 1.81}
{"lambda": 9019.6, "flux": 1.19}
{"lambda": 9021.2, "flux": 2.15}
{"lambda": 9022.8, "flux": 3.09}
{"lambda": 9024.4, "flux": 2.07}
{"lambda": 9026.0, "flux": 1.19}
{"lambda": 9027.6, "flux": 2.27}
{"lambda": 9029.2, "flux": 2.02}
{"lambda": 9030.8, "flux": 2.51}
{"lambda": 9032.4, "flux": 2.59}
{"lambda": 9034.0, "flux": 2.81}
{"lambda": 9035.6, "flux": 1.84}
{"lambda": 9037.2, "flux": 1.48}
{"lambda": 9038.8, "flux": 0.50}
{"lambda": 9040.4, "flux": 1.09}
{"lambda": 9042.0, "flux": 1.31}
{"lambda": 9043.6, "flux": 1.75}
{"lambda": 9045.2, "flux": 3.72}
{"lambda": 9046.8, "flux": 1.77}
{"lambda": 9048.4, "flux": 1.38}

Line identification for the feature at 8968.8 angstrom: [O III]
